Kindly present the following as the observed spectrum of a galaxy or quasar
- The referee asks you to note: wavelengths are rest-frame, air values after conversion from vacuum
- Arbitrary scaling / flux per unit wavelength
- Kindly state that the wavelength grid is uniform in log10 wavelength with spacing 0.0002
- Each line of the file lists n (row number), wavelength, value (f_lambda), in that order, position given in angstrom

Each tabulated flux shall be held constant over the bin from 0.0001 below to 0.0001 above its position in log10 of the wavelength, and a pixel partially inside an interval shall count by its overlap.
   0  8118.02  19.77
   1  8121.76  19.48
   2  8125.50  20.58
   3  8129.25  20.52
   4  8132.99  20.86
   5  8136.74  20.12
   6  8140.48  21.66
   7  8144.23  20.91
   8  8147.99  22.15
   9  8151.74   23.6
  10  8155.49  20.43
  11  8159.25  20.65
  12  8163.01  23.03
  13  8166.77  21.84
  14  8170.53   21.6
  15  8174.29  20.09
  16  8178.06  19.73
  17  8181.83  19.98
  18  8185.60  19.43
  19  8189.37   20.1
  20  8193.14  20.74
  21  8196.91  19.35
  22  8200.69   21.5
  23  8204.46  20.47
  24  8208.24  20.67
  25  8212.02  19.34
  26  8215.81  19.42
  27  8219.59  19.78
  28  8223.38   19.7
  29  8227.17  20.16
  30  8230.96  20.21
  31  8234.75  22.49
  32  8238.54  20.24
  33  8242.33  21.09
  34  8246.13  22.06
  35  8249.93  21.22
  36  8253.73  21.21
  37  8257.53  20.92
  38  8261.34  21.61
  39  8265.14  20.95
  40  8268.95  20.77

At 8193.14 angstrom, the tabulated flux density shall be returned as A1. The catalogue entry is 20.74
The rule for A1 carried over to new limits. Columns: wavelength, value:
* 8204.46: 20.47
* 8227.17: 20.16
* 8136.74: 20.12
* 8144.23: 20.91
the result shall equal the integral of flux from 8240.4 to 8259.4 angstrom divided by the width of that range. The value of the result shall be 21.3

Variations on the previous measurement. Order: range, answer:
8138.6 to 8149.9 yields 21.6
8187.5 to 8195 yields 20.4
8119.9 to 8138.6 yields 20.3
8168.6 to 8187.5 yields 20.2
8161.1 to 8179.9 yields 21.3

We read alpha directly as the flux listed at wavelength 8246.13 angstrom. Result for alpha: 22.06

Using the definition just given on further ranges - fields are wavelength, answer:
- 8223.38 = 19.7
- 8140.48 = 21.66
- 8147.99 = 22.15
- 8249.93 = 21.22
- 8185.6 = 19.43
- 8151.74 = 23.6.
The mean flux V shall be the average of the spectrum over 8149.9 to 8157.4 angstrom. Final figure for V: 22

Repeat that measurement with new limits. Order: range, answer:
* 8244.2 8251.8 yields 21.6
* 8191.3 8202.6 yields 20.5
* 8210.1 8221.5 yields 19.5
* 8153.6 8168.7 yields 21.5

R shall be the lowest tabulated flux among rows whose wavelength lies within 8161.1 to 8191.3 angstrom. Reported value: 19.43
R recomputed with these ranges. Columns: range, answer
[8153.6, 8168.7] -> 20.43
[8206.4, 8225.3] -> 19.34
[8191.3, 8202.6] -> 19.35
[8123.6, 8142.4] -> 20.12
